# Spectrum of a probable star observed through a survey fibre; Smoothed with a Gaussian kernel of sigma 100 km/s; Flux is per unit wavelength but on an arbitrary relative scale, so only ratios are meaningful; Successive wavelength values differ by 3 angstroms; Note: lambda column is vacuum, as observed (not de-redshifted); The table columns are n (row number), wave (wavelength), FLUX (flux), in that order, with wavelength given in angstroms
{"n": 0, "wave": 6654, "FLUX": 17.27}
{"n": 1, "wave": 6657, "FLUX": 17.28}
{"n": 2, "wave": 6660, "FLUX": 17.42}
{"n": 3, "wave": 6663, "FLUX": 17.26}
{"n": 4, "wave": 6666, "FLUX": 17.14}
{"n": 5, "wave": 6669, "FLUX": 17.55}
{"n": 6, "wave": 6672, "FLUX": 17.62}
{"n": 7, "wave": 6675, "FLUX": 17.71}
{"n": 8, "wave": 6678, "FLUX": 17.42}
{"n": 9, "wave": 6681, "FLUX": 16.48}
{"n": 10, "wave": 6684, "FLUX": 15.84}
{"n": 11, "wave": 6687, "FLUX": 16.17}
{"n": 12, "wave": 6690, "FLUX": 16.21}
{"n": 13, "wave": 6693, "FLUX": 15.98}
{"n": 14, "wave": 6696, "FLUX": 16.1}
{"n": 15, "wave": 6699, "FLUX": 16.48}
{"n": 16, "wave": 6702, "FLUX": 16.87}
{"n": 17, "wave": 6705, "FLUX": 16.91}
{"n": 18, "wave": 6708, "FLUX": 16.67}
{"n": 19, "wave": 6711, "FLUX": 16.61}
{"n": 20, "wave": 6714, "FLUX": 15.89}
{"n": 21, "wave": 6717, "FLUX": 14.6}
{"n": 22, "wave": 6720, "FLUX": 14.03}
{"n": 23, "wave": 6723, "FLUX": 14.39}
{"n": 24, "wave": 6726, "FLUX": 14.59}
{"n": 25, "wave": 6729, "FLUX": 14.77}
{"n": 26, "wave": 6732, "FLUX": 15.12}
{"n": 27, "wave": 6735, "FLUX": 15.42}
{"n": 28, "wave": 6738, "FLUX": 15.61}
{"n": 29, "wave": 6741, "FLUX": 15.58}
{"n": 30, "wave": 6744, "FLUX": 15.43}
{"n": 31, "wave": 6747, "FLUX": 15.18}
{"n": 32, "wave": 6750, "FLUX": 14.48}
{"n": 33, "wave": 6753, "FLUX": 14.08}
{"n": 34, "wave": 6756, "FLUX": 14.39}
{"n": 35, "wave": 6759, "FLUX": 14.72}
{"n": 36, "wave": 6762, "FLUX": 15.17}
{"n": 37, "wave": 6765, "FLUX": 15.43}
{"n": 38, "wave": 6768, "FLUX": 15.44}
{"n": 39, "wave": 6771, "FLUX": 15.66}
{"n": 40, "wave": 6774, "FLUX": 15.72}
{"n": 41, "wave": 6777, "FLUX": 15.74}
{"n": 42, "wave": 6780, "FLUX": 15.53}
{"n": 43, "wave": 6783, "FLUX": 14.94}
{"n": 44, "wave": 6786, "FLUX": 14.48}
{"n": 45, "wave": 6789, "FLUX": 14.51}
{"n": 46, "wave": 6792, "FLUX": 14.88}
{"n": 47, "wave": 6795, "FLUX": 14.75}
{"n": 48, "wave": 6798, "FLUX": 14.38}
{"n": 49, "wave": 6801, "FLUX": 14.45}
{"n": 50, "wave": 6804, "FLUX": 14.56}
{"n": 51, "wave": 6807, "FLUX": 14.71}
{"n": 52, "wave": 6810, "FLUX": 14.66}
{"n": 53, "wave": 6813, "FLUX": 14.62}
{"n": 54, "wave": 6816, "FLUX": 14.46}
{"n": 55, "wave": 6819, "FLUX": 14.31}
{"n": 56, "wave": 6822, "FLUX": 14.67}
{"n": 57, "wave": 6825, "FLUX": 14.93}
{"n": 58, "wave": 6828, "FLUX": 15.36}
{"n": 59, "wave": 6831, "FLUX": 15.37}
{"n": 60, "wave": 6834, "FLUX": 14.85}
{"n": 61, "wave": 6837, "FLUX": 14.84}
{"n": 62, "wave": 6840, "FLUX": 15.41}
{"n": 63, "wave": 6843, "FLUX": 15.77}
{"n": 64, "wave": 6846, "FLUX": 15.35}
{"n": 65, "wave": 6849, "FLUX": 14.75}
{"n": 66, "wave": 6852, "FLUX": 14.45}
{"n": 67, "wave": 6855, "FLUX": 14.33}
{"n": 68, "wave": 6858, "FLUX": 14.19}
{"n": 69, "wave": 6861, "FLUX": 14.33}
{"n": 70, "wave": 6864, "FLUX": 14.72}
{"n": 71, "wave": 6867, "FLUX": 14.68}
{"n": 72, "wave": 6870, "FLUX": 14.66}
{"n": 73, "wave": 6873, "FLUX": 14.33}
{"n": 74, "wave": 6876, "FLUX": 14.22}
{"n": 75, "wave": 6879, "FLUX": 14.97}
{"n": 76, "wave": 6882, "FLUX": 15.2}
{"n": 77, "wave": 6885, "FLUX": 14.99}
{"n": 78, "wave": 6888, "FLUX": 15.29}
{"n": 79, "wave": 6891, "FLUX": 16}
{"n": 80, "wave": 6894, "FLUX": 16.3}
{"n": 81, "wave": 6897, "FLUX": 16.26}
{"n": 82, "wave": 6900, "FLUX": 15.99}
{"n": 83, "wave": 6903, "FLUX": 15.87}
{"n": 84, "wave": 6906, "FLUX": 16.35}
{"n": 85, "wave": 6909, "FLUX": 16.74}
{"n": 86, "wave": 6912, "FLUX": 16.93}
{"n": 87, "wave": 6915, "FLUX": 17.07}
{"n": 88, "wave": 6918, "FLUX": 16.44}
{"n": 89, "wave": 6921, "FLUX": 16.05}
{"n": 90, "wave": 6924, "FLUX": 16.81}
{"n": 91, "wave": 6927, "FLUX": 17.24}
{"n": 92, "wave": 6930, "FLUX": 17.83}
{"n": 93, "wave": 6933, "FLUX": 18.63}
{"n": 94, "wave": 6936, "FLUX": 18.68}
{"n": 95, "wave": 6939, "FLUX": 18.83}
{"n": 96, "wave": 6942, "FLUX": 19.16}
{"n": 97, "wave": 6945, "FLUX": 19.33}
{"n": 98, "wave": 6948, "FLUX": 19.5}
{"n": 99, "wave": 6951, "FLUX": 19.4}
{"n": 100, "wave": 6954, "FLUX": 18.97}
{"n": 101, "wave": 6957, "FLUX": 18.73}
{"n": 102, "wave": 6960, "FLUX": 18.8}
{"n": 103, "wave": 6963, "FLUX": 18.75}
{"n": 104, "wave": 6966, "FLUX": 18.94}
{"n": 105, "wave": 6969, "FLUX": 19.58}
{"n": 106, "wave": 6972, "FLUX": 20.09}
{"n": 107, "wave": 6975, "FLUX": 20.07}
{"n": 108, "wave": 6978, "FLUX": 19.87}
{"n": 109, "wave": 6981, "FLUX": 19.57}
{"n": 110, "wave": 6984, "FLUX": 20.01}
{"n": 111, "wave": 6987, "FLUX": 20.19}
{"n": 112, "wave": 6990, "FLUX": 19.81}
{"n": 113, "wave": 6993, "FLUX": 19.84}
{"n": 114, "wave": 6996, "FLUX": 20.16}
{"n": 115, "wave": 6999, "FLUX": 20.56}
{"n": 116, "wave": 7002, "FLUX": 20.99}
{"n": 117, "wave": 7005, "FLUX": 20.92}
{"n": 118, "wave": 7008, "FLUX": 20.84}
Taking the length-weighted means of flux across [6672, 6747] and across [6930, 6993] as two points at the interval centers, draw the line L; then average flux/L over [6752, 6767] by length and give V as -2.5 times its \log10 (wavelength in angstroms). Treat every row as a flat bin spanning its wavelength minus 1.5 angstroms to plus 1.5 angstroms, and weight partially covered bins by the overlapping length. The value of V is 0.12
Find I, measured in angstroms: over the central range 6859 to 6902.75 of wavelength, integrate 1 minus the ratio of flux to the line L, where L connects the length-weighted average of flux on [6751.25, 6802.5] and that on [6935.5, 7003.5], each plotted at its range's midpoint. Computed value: 5.8 angstroms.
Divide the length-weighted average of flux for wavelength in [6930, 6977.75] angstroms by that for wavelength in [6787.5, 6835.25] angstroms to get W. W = 1.3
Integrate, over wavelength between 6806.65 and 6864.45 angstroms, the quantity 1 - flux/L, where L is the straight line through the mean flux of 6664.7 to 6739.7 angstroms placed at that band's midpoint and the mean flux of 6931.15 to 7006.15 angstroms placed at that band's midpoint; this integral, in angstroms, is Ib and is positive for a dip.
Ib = 9.8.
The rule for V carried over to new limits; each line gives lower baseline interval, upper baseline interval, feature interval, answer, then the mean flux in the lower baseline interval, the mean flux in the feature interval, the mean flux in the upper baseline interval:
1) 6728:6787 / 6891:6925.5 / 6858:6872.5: 0.11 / 15.2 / 14.5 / 16.4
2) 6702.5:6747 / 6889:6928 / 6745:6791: 0.04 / 15.4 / 15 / 16.4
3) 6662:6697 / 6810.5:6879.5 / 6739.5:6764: 0.07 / 16.8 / 14.9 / 14.8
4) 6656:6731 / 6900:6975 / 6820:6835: 0.15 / 16.3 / 15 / 18.1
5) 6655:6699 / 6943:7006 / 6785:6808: 0.23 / 16.9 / 14.6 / 19.7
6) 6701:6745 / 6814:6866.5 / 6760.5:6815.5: 0.01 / 15.5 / 15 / 14.8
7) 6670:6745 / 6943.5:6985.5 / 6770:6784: 0.09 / 16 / 15.5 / 19.4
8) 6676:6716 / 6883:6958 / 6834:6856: 0.14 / 16.4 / 15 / 17.3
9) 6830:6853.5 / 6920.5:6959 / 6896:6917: 0.06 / 15.1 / 16.5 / 18.5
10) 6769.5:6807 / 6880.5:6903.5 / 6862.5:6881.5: 0.07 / 15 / 14.6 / 15.7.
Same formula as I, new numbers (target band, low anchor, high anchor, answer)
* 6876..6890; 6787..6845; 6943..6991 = 1.52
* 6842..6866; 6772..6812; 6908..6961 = 2.28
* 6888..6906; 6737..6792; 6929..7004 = 1.93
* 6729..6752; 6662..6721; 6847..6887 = 1.10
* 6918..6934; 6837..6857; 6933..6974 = 0.77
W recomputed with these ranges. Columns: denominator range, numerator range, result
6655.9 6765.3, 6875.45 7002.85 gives 1.13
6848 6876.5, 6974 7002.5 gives 1.39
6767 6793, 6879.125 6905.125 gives 1.03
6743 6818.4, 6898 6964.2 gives 1.20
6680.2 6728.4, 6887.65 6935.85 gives 1.05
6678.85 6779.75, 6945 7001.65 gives 1.26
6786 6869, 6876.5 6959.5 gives 1.16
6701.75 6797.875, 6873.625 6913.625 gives 1.04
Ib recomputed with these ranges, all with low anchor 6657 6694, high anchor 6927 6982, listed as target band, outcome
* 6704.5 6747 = 4.8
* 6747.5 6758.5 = 1.9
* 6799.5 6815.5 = 3.0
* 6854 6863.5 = 2.1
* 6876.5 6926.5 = 7.0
